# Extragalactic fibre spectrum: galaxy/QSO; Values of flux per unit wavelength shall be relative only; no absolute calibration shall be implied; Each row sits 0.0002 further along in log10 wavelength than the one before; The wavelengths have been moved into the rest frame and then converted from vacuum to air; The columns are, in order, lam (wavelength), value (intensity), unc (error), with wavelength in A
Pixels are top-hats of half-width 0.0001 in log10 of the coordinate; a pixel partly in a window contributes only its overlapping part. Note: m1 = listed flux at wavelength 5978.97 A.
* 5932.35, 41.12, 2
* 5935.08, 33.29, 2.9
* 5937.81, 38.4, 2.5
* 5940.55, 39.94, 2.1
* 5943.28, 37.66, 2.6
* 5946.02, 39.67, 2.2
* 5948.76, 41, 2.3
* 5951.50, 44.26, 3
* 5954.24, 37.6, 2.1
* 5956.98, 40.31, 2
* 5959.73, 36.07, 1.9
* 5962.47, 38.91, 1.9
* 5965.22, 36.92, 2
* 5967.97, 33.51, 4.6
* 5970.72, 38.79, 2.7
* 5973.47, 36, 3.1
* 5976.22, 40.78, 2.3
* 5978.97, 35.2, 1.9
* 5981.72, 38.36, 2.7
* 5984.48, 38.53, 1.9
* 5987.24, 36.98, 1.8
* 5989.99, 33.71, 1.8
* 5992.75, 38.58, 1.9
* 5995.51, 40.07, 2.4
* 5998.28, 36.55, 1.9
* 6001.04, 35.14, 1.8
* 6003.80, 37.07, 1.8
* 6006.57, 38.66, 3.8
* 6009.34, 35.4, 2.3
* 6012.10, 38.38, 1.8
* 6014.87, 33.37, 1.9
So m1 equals 35.2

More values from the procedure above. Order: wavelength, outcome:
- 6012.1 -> 38.38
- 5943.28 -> 37.66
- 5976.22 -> 40.78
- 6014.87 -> 33.37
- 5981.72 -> 38.36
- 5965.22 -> 36.92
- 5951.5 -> 44.26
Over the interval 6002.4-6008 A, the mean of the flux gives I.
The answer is 37.8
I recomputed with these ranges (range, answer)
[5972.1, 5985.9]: 37.8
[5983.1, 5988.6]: 37.7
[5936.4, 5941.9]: 39.1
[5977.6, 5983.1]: 36.8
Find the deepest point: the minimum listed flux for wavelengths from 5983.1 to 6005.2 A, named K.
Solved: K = 33.71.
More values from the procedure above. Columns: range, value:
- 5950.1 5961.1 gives 36.07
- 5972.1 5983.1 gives 35.2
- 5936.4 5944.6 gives 37.66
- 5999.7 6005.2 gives 35.14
